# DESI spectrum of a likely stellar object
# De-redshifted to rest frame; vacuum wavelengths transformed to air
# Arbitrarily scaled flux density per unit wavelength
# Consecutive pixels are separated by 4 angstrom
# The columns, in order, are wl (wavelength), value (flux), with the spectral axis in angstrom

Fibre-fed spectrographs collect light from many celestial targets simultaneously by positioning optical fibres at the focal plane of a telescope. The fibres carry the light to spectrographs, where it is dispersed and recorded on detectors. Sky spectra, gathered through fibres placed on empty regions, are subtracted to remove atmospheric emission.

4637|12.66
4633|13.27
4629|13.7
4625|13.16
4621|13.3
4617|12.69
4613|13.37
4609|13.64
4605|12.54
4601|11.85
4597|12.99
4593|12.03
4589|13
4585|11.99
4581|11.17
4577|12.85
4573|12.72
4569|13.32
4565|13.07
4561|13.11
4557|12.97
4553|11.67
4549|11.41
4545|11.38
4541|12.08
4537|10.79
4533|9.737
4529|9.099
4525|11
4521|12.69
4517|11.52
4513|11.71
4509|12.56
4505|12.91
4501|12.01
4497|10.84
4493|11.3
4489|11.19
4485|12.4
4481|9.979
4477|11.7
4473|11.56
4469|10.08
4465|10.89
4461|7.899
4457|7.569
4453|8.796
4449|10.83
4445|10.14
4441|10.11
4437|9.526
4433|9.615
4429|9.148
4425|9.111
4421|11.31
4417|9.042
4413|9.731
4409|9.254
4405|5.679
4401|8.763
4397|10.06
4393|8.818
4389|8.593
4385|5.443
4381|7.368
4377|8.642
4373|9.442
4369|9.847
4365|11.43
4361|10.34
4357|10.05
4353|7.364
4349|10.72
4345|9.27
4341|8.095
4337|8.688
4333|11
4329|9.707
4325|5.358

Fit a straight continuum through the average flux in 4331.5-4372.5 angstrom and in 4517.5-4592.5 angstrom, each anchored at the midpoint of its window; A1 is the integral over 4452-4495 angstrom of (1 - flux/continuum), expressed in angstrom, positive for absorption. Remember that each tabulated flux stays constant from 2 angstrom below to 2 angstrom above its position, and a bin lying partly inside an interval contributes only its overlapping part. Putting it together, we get 2.59 angstrom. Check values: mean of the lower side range 9.66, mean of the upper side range 11.9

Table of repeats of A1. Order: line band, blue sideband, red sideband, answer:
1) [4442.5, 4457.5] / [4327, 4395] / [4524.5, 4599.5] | 1.2 angstrom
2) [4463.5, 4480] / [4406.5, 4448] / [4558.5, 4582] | -0.5 angstrom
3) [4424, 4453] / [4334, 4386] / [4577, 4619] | 1.4 angstrom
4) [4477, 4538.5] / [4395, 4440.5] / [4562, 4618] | -1.8 angstrom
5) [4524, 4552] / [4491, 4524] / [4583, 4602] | 3.0 angstrom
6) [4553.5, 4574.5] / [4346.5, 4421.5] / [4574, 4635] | -1.5 angstrom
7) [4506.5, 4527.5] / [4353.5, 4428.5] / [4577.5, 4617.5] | -1.3 angstrom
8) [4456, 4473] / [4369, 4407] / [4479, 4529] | 1.5 angstrom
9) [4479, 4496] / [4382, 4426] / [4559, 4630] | -1.2 angstrom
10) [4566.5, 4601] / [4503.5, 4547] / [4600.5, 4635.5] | 0.0 angstrom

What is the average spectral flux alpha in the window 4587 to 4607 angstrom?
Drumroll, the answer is 12.5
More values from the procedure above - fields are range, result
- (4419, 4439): 9.74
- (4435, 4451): 10.2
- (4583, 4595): 12.3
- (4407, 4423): 9.83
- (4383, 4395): 7.62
